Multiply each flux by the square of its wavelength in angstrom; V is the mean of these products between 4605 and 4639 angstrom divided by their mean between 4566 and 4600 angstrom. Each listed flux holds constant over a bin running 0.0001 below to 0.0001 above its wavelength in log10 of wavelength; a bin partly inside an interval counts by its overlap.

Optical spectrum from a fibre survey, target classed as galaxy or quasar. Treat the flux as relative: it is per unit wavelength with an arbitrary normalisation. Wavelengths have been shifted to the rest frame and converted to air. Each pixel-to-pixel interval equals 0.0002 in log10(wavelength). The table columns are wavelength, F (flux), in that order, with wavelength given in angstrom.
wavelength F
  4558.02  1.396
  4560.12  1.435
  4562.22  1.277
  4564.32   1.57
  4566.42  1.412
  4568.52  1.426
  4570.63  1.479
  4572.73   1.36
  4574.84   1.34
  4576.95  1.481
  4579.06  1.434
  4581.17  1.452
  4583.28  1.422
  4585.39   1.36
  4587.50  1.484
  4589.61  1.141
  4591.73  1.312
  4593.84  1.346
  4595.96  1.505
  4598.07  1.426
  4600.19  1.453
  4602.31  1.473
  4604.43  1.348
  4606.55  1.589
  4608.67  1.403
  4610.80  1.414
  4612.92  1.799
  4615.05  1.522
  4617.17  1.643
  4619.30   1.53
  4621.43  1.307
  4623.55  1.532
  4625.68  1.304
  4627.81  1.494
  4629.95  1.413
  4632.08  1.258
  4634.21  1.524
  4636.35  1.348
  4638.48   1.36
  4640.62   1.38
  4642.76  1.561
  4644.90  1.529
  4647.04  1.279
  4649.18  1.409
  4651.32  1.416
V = 1.1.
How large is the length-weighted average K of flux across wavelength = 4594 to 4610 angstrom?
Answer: 1.45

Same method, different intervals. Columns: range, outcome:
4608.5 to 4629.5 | 1.5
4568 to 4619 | 1.44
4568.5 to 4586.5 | 1.42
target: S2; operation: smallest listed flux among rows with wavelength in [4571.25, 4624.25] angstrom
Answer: 1.141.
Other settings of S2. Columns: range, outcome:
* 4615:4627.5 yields 1.304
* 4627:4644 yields 1.258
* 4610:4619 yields 1.414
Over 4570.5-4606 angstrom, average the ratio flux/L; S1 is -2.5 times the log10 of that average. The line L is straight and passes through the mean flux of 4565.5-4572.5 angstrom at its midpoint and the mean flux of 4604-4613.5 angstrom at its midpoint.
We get 0.050 mag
